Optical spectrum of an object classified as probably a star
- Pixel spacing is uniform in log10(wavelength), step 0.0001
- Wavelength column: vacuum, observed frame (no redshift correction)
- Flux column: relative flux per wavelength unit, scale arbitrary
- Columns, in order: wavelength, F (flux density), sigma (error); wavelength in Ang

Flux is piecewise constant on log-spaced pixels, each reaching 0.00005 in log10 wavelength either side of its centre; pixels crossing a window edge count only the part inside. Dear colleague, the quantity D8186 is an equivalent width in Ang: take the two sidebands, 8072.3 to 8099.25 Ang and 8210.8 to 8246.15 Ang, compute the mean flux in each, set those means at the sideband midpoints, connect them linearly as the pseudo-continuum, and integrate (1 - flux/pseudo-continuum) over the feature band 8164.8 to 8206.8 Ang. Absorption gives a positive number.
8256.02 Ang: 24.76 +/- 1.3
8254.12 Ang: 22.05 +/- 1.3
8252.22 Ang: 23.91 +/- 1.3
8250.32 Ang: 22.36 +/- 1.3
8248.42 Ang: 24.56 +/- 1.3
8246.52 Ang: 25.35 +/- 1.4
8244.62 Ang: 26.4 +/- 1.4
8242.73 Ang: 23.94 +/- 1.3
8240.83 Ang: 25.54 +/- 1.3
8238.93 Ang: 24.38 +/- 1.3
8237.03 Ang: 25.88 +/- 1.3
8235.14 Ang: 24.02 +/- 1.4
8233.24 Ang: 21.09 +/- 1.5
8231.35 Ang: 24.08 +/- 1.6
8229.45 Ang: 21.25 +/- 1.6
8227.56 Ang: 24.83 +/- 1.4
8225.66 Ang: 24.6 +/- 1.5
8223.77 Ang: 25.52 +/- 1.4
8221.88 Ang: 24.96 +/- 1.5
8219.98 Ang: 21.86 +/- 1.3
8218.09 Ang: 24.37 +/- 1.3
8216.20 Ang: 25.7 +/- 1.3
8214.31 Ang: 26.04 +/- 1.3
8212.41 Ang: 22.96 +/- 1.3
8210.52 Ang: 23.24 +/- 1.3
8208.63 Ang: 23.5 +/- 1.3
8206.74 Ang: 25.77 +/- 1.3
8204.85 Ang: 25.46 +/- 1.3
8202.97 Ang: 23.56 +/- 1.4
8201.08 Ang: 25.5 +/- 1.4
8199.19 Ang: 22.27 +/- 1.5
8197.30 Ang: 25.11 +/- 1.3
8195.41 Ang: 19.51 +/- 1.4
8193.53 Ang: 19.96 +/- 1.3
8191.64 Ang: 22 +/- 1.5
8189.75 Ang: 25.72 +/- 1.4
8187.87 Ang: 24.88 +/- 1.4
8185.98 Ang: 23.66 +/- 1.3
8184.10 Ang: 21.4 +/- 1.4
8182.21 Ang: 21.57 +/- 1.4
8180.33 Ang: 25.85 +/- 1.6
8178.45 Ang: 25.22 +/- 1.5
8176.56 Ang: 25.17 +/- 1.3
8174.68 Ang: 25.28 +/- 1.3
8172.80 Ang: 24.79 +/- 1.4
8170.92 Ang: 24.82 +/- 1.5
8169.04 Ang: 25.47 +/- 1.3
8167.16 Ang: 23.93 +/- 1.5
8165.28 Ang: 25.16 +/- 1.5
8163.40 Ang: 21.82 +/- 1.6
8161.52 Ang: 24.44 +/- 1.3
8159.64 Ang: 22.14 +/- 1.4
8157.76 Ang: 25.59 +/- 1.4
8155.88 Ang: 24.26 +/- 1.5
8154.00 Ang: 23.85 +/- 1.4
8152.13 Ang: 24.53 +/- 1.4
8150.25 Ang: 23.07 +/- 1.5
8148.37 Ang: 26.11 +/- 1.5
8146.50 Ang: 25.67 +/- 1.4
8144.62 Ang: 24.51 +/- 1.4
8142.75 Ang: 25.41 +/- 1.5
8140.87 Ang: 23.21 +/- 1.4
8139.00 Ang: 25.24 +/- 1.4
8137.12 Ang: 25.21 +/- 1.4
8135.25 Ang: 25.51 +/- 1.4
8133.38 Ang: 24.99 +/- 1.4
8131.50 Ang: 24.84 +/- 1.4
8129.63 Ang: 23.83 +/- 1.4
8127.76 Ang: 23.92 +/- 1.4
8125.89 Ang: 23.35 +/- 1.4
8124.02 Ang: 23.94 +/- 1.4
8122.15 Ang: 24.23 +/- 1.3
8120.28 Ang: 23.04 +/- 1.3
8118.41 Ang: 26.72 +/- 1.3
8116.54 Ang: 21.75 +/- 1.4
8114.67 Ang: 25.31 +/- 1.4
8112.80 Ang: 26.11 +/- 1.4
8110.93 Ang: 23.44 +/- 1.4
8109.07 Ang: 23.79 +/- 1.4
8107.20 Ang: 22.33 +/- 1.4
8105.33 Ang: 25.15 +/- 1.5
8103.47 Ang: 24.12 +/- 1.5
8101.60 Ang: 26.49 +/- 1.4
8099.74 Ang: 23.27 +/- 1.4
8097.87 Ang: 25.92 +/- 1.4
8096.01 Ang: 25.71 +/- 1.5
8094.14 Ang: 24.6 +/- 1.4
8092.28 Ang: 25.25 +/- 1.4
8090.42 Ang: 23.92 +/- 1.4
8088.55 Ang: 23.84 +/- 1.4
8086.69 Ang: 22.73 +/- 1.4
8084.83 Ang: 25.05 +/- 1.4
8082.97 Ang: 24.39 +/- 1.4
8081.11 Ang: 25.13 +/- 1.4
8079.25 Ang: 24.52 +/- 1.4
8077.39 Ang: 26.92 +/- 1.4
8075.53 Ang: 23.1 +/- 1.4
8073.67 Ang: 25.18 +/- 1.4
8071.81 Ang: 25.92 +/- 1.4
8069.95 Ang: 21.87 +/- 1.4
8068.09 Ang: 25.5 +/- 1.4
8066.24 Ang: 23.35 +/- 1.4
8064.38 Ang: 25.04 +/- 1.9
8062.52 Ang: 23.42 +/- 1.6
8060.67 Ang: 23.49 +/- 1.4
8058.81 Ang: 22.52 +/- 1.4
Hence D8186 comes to 0.8 Ang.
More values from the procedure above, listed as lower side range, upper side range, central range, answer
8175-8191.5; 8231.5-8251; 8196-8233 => 0.2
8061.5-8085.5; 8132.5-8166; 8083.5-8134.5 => 0.3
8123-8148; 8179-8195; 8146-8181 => -1.2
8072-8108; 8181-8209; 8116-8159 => -0.8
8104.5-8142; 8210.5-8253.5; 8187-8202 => 0.7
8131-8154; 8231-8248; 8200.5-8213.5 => 0.2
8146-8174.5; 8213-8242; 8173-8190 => 0.1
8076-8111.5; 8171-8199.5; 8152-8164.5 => 0.0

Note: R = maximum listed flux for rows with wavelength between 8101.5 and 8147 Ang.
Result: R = 26.72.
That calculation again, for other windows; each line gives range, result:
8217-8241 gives 25.88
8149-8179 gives 25.59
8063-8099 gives 26.92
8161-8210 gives 25.85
